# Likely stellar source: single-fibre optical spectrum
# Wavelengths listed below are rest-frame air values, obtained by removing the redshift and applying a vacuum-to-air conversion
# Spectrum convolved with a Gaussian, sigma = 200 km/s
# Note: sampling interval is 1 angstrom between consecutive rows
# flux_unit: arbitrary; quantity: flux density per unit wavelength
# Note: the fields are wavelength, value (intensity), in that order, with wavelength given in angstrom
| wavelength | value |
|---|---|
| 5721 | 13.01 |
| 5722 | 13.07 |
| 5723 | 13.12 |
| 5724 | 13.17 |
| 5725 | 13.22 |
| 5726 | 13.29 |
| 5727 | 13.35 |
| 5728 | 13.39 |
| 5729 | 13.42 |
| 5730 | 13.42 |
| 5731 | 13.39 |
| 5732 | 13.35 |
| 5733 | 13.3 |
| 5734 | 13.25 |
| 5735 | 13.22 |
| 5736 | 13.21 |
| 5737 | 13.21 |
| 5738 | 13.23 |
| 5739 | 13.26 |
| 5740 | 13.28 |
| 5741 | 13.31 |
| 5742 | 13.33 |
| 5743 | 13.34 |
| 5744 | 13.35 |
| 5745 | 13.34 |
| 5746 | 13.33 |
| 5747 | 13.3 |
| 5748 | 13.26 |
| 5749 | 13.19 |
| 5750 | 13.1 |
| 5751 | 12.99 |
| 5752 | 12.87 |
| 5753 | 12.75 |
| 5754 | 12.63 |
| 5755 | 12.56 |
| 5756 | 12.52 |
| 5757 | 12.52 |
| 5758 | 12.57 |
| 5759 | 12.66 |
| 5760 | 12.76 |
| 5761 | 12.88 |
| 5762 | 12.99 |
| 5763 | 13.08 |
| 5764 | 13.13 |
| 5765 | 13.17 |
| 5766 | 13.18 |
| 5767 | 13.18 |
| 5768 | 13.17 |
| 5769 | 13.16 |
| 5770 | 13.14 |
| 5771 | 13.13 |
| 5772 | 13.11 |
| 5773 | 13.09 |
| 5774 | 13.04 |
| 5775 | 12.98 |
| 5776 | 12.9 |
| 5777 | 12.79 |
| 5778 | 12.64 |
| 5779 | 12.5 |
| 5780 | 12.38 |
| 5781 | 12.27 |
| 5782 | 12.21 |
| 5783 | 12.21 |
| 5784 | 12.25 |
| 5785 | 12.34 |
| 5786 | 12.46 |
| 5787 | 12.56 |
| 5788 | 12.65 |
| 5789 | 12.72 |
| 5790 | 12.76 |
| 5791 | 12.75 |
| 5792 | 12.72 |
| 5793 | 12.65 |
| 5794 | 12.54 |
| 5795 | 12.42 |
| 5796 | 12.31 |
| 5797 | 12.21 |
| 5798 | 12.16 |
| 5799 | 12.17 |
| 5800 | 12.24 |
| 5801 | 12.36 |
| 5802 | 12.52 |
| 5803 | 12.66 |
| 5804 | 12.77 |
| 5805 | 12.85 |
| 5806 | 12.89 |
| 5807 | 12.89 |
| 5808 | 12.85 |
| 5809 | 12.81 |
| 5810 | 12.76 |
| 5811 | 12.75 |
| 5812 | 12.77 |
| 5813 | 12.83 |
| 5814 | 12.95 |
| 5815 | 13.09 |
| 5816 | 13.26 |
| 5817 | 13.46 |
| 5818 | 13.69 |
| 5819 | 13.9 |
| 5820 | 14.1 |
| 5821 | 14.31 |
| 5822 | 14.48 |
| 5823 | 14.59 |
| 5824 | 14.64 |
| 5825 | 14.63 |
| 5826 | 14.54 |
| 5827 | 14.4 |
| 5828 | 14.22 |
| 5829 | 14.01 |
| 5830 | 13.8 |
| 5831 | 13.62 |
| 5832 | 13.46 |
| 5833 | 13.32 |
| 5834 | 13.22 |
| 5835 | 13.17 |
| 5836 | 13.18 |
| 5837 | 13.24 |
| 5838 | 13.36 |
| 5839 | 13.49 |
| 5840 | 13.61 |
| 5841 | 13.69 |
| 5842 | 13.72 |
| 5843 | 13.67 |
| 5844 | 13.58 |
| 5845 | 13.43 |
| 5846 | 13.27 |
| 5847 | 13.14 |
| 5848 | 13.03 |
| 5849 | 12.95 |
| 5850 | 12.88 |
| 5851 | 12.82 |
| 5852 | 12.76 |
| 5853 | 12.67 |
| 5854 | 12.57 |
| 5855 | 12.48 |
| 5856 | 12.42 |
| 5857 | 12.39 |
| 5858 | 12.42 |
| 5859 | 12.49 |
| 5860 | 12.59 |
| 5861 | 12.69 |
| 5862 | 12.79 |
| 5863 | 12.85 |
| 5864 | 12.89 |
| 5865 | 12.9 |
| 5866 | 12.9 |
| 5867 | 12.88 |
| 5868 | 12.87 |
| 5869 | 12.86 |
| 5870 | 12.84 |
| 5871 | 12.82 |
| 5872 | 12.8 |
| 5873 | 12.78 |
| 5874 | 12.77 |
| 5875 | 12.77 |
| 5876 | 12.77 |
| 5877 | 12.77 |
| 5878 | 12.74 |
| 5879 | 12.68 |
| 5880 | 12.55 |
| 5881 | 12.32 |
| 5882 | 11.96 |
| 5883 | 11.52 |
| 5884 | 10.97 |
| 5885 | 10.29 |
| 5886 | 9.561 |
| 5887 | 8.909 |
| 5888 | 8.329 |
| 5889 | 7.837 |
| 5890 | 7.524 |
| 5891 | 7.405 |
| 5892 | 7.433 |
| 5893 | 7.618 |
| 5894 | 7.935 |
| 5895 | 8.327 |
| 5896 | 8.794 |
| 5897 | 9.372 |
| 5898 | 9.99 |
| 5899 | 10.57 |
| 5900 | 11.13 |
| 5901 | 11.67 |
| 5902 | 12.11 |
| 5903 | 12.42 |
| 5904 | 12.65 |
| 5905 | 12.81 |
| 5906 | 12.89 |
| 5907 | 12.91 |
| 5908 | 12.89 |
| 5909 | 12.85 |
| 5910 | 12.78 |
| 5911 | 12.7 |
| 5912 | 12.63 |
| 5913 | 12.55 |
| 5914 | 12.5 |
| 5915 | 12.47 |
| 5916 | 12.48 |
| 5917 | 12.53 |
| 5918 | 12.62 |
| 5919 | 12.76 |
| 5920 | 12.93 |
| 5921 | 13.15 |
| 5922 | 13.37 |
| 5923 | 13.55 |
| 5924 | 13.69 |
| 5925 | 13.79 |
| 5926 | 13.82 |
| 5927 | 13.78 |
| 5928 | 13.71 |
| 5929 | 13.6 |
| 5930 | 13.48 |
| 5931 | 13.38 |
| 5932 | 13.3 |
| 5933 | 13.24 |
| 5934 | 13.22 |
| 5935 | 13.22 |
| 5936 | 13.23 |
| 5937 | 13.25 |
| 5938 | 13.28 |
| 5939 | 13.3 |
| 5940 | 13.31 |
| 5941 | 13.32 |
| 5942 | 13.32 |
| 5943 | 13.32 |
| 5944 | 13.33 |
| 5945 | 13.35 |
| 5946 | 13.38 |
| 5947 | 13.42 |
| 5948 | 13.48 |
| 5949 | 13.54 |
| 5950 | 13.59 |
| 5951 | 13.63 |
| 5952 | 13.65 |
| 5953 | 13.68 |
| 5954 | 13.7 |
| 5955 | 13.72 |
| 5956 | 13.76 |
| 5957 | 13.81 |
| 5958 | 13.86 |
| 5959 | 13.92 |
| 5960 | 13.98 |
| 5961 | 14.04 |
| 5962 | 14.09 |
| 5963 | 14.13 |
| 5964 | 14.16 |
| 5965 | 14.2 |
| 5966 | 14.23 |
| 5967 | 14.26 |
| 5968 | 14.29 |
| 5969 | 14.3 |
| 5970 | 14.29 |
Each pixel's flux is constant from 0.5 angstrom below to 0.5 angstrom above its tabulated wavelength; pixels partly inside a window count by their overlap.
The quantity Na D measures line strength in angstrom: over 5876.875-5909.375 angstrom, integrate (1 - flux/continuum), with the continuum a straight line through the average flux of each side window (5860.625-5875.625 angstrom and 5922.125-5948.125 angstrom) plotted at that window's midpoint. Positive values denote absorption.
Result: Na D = 6.0 angstrom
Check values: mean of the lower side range 12.8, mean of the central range 10.6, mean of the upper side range 13.4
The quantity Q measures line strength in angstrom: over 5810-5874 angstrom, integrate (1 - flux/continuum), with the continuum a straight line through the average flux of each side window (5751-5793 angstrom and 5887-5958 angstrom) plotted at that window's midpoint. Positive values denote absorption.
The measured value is -3.58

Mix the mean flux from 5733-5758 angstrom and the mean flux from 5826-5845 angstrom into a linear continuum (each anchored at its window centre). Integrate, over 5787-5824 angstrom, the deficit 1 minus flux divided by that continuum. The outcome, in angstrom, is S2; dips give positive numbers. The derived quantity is 1.3 angstrom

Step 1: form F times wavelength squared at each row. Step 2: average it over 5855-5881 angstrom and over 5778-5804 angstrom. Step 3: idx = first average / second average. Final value 1.05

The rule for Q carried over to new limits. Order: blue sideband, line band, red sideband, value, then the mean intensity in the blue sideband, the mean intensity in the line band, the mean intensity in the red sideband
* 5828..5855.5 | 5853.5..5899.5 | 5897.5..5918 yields 5.3 angstrom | 13.3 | 11.3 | 12.3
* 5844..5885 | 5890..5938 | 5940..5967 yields 4.3 angstrom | 12.7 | 12.1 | 13.7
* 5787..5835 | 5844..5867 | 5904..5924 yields 0.4 angstrom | 13.2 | 12.8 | 12.8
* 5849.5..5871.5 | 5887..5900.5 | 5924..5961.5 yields 4.6 angstrom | 12.7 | 8.65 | 13.5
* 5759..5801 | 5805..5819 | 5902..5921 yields -0.4 angstrom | 12.7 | 13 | 12.7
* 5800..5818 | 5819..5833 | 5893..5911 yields -1.8 angstrom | 12.9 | 14.2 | 11.2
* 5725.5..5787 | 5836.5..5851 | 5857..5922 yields -1.4 angstrom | 13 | 13.3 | 11.7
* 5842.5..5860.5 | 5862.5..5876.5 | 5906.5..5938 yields 0.1 angstrom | 12.9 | 12.8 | 13.1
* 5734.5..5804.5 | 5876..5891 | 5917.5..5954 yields 2.9 angstrom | 12.8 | 10.7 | 13.4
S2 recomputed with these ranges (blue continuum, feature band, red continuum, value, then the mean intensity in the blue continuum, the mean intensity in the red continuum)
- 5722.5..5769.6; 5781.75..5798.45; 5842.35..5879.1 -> 0.7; 13.1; 12.8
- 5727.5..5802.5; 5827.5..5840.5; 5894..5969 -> -0.6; 12.9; 13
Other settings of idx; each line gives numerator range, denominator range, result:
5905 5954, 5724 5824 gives 1.07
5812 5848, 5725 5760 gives 1.07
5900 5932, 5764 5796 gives 1.06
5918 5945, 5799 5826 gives 1.05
